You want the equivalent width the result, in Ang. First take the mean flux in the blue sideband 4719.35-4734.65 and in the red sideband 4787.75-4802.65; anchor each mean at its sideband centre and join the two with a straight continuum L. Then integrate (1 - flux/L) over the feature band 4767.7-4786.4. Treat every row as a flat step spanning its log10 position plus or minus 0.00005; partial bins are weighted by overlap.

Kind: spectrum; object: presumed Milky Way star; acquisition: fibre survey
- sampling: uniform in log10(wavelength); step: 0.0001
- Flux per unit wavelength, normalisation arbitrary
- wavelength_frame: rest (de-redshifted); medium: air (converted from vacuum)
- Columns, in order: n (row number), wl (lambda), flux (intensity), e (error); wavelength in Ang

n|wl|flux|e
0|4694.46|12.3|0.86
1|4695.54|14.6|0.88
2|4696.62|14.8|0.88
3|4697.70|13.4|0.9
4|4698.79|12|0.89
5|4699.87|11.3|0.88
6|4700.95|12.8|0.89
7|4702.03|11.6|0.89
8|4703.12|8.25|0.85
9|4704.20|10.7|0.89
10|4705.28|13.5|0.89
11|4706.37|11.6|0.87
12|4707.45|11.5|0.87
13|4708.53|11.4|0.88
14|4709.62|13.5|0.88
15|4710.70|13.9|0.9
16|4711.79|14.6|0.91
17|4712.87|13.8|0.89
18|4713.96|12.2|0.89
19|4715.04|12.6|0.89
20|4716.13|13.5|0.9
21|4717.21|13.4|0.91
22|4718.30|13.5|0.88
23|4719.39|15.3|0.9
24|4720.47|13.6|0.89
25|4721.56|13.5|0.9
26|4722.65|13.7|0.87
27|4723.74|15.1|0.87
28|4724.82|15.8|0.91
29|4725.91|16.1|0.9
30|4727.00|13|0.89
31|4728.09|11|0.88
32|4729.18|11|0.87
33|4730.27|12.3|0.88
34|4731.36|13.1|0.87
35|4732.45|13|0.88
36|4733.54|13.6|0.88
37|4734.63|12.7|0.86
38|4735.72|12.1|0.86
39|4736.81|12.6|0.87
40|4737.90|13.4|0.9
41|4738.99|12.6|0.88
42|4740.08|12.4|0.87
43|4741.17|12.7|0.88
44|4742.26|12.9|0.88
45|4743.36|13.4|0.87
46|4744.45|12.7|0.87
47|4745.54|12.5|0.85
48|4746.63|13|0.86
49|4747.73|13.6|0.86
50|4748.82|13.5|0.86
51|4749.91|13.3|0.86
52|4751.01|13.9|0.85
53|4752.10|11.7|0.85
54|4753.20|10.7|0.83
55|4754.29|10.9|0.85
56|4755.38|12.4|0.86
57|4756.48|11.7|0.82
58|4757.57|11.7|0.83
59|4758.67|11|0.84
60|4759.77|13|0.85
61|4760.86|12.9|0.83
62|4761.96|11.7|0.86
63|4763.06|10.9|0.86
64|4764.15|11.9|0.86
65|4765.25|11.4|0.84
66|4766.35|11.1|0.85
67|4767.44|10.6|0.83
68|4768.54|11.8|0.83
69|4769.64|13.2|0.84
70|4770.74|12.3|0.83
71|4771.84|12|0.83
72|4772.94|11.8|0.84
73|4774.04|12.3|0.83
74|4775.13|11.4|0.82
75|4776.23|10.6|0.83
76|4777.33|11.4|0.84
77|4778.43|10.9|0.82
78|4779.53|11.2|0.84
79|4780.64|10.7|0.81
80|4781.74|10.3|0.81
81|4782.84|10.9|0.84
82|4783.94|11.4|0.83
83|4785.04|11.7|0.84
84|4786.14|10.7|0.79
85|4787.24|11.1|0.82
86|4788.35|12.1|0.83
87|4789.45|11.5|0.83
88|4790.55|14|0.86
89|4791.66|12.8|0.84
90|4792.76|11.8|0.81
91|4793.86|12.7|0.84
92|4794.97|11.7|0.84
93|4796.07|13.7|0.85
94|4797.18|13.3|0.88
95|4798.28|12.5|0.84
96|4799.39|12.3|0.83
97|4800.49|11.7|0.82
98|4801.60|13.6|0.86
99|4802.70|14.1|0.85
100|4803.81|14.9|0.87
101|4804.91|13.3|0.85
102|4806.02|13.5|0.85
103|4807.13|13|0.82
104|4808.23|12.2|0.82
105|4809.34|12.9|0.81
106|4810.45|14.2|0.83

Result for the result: 2.1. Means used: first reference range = 13.5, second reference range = 12.6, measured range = 11.4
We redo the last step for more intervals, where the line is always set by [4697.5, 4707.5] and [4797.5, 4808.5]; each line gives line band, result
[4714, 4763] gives -2.97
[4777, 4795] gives 1.83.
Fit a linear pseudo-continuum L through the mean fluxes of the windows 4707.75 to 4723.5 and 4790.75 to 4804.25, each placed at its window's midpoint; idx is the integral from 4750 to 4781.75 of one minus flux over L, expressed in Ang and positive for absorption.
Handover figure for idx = 3.52 Ang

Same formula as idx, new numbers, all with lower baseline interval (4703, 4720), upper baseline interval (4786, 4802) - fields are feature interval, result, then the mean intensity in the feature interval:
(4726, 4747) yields 0.0 Ang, 12.7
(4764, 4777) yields 0.9 Ang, 11.7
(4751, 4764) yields 0.8 Ang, 11.8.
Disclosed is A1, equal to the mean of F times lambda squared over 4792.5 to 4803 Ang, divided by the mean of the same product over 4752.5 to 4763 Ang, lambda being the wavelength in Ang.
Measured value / 1.1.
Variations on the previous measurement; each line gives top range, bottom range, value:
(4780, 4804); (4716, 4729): 0.90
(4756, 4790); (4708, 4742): 0.89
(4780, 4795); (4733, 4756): 0.94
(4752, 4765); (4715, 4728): 0.85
